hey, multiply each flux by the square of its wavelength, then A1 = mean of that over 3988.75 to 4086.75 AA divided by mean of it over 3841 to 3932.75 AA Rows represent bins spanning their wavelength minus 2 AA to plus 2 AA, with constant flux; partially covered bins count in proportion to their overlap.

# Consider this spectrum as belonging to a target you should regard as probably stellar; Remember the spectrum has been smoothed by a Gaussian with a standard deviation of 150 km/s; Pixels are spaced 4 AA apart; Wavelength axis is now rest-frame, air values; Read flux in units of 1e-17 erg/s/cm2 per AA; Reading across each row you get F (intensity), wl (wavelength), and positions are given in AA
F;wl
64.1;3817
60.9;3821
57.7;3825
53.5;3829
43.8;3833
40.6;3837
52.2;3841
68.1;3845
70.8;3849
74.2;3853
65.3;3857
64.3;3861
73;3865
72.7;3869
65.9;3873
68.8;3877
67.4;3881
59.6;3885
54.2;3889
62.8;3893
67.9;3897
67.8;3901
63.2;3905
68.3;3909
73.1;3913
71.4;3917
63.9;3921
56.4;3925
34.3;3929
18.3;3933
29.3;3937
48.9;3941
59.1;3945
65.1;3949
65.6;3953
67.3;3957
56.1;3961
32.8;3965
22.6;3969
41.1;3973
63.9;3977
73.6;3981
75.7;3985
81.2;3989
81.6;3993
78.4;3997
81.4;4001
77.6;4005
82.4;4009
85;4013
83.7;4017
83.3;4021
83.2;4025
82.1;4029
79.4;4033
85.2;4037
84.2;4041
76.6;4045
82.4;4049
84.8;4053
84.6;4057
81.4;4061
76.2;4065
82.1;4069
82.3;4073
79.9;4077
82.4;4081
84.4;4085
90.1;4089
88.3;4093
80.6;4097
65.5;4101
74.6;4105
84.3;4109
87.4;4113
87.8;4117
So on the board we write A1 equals 1.4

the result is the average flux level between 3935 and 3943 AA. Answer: 39.1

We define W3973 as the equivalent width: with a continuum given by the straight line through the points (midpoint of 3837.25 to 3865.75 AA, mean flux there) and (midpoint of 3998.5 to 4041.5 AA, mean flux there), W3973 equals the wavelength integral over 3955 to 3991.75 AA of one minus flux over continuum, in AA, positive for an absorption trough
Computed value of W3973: 9.5 AA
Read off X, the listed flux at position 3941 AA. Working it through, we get 48.9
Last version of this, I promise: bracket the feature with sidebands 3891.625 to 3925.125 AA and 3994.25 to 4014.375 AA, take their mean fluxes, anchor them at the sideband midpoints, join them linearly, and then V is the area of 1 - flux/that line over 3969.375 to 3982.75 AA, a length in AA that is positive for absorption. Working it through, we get 3.8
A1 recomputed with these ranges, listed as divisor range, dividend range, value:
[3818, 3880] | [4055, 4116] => 1.48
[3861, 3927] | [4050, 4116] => 1.37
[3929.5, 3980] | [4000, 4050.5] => 1.78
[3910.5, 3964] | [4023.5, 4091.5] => 1.61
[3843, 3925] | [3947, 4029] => 1.10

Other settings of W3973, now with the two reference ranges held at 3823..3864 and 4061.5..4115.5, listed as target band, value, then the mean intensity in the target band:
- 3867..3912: -1.4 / 65.5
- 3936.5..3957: 3.6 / 56.7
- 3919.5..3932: 3.4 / 48.4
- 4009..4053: -3.7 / 82.6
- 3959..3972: 6.1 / 37.5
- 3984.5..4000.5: -1.5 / 79.8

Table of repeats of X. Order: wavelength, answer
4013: 85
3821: 60.9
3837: 40.6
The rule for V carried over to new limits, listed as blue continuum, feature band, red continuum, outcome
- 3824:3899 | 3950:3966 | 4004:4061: 3.5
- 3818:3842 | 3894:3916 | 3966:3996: -4.2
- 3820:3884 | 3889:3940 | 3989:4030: 9.9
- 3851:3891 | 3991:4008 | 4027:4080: -0.6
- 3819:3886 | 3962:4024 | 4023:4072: 5.8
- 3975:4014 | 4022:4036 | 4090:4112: -0.6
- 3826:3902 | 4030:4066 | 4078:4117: -1.7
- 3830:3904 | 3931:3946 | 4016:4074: 7.1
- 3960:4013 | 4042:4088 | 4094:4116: -4.2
